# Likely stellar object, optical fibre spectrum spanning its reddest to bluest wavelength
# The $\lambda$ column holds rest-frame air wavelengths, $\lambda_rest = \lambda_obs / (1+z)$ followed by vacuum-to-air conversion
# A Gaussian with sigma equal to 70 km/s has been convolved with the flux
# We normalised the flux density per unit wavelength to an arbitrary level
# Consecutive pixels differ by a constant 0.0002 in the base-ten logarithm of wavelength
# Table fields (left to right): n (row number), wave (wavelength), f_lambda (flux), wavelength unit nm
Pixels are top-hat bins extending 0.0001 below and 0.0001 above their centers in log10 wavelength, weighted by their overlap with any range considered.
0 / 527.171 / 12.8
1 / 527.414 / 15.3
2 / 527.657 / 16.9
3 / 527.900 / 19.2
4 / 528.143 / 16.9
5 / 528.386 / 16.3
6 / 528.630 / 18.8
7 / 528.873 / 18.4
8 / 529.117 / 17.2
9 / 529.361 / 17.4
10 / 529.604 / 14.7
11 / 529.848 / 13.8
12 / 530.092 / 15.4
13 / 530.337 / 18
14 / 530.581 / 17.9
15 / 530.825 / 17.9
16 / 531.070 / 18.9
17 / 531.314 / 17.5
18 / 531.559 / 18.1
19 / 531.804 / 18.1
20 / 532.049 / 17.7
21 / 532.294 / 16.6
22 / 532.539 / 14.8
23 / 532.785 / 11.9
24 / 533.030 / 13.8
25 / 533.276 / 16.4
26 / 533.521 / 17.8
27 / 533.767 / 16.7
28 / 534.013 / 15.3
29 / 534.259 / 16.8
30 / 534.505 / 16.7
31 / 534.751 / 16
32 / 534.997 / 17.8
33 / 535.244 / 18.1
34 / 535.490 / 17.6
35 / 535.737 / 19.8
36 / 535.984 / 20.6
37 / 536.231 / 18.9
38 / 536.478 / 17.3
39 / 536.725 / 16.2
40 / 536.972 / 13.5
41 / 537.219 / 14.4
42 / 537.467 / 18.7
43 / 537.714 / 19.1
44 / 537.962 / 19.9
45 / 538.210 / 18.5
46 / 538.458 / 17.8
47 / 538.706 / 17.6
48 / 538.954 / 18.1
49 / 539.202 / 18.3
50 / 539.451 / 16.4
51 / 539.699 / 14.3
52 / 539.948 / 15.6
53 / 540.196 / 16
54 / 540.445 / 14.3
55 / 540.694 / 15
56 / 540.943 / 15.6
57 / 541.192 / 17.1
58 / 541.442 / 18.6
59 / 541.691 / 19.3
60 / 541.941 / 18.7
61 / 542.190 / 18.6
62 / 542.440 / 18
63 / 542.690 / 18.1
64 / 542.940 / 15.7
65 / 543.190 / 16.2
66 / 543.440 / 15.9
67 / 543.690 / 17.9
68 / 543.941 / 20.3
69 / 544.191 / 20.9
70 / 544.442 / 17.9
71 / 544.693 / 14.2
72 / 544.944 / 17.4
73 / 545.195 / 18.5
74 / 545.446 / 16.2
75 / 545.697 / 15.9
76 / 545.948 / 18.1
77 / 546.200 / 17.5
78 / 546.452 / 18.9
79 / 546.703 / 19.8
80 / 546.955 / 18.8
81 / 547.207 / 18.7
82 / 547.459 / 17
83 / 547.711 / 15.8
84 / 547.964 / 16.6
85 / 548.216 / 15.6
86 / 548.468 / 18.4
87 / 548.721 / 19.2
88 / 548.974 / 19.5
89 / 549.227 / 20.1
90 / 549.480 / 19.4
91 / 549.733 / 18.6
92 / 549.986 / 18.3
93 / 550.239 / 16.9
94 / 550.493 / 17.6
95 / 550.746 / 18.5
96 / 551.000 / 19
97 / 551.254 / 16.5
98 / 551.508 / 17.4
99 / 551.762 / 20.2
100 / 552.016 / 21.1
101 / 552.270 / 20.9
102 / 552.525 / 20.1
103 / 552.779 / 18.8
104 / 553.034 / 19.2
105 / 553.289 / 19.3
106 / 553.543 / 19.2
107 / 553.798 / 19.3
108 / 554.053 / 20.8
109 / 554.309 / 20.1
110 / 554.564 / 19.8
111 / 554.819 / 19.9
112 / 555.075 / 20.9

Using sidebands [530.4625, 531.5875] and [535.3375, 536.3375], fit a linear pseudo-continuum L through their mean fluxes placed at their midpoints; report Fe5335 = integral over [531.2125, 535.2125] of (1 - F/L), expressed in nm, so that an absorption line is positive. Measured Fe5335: 0.47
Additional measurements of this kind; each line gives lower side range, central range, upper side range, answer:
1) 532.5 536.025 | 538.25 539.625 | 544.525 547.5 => -0.04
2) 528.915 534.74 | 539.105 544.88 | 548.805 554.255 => 0.25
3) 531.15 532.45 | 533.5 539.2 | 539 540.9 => -0.34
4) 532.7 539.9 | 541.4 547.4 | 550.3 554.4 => 0.08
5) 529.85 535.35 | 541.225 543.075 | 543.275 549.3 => -0.06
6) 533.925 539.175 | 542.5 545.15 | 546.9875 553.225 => 0.08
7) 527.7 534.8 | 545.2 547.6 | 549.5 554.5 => 0.07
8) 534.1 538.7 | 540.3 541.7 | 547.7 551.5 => 0.11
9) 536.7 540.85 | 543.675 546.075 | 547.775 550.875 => -0.02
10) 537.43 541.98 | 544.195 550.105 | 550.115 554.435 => 0.15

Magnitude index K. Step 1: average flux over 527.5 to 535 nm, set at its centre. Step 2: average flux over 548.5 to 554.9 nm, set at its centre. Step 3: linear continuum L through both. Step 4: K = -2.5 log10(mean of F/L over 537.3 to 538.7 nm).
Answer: -0.06 mag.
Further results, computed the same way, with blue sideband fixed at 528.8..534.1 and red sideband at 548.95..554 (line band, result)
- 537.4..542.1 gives 0.02 mag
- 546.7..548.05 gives 0.05 mag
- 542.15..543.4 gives 0.05 mag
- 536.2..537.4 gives 0.08 mag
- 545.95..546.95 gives -0.02 mag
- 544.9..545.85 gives 0.08 mag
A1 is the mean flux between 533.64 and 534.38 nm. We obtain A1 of 16.3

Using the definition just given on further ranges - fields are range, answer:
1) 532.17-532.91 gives 14.4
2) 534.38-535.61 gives 17.2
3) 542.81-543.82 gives 16.5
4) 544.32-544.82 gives 16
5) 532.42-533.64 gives 14.9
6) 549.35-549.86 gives 19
